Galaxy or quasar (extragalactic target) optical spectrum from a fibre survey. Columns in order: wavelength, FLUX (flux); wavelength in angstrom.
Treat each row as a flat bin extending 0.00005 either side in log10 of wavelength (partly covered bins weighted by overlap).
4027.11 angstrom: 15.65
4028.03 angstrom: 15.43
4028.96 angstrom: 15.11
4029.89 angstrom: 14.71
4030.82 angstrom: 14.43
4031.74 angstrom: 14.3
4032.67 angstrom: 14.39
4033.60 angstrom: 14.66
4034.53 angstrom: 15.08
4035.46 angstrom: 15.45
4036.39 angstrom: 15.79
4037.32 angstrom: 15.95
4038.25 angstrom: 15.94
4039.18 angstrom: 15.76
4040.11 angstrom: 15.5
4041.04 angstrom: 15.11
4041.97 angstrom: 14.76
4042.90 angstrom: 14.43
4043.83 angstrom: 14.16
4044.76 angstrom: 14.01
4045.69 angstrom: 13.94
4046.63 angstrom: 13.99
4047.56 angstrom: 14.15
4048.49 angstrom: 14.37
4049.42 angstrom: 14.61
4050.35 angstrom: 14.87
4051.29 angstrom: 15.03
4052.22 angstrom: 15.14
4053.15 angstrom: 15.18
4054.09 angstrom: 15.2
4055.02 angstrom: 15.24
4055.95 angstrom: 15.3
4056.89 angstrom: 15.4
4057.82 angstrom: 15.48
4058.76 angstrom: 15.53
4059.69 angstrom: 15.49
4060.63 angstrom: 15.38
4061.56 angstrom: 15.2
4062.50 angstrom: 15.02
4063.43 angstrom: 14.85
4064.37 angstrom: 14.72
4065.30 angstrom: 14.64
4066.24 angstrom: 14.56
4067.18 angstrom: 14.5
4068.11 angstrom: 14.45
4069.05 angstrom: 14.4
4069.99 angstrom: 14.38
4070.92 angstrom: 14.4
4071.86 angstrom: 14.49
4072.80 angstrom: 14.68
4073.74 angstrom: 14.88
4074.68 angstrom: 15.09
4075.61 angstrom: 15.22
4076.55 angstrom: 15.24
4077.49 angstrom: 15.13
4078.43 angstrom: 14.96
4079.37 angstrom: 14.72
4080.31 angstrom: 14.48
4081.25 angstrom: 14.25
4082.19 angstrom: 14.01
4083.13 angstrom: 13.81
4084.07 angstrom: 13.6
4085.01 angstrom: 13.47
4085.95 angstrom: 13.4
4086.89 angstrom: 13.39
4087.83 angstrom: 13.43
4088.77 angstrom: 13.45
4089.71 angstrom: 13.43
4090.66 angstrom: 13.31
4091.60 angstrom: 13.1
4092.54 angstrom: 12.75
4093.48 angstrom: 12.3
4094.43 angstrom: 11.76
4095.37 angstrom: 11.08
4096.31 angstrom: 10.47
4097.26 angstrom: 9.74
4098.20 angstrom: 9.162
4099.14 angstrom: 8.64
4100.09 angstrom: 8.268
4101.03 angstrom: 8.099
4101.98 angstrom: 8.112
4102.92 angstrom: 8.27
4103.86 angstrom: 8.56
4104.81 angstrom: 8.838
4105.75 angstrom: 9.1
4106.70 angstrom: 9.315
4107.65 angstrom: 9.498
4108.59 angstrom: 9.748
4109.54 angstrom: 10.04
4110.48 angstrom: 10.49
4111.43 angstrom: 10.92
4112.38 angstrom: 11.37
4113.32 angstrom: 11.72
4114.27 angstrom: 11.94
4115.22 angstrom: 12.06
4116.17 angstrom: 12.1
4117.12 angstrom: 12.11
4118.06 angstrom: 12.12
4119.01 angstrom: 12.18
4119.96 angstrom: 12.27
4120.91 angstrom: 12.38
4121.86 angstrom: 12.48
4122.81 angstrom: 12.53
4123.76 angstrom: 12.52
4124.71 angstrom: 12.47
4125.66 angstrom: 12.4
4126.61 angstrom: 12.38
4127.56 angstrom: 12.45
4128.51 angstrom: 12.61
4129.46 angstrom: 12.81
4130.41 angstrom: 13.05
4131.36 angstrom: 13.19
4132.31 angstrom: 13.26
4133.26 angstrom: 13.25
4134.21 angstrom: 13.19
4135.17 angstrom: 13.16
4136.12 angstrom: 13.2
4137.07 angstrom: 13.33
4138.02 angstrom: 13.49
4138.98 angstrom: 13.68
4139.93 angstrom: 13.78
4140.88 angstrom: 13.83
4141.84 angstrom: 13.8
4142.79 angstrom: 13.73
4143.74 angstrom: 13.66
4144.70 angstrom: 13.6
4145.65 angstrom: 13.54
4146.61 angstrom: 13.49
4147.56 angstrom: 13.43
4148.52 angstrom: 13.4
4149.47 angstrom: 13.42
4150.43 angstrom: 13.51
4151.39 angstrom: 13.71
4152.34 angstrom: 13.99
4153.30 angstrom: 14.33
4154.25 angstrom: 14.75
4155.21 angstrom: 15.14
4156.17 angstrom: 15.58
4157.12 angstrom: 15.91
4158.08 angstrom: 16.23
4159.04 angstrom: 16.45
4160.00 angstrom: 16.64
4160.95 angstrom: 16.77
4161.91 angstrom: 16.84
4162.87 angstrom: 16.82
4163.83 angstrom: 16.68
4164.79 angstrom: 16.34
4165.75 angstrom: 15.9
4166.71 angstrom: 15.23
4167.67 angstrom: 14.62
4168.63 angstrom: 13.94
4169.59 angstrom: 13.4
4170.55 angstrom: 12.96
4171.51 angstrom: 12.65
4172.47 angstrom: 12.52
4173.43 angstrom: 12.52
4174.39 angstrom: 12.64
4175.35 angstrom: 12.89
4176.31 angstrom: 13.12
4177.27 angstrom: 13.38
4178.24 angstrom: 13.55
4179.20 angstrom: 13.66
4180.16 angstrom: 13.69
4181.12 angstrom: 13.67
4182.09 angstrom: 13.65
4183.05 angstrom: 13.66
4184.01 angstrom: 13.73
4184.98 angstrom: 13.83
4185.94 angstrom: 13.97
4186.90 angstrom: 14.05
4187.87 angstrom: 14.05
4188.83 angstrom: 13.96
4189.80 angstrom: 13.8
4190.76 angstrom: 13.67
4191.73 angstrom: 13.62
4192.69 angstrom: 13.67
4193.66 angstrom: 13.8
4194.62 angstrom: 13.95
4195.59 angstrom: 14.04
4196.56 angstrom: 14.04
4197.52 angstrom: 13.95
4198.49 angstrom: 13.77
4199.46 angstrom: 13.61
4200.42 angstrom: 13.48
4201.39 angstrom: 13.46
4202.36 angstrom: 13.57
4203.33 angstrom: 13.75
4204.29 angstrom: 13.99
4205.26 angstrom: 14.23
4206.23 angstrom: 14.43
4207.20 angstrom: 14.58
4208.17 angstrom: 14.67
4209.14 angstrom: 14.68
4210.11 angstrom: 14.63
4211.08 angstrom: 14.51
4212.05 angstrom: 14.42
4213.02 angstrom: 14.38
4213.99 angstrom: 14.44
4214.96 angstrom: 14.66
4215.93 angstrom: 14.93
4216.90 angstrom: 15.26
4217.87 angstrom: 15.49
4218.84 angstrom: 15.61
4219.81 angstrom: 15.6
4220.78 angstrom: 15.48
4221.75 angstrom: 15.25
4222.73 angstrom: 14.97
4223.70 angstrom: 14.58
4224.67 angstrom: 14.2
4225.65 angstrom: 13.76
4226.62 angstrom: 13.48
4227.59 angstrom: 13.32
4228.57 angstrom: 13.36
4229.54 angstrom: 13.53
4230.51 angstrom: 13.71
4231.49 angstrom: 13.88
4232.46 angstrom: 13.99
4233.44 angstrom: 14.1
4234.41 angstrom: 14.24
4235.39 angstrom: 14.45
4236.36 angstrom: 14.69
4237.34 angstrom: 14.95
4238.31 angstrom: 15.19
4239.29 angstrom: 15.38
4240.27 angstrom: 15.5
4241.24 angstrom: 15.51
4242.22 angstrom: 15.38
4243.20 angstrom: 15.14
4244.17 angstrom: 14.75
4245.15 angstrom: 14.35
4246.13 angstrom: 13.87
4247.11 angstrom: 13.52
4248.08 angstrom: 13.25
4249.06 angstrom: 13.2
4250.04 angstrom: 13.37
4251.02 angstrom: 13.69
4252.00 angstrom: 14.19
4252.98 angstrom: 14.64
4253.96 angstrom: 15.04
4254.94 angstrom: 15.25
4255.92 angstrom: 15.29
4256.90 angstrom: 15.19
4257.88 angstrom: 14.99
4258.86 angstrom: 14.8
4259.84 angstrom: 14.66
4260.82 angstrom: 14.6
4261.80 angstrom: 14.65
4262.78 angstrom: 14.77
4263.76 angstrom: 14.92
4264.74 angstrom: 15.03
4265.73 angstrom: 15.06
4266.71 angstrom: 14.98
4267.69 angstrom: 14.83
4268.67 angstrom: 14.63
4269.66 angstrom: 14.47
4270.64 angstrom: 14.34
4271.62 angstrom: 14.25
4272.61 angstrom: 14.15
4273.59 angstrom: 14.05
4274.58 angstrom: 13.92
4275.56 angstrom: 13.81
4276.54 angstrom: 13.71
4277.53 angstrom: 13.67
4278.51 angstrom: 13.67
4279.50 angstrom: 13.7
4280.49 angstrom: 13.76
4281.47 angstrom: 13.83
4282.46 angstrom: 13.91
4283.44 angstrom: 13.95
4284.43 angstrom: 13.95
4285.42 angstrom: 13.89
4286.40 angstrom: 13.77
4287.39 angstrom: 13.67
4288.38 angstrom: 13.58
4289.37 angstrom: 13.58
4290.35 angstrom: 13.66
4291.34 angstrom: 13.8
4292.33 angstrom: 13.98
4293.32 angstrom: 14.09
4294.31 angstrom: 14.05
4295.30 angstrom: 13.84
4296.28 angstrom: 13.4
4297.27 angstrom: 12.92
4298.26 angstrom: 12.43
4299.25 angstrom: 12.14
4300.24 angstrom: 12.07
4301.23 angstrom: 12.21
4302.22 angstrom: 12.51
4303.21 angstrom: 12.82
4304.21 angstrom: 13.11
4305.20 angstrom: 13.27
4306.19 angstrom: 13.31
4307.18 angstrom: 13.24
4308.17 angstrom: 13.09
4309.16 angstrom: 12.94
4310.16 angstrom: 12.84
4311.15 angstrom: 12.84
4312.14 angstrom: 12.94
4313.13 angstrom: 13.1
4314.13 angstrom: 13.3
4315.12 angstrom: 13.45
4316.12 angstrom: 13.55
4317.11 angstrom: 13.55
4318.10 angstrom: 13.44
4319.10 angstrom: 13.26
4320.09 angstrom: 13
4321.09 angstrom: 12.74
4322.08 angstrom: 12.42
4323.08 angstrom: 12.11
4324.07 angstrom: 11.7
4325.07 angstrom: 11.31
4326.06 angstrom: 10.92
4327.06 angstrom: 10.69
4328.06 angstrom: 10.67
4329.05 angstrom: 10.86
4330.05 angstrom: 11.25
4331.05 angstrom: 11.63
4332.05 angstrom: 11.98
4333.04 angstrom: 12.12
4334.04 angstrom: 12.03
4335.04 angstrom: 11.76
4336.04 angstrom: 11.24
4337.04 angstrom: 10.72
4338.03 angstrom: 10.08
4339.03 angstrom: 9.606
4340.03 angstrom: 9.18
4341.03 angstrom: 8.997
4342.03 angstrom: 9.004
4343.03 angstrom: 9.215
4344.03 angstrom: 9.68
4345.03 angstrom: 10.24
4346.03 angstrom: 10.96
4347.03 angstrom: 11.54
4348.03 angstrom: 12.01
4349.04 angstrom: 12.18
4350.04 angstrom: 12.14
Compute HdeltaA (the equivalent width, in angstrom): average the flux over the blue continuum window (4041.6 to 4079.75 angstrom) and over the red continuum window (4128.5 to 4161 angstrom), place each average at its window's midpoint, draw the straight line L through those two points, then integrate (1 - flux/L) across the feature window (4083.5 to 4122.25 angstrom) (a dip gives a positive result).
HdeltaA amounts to 8.7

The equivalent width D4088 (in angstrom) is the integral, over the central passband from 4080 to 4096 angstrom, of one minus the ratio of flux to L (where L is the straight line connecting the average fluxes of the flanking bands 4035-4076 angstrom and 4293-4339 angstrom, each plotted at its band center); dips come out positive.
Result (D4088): 1.6 angstrom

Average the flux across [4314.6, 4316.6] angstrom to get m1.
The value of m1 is 13.5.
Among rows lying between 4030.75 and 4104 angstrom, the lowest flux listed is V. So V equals 8.099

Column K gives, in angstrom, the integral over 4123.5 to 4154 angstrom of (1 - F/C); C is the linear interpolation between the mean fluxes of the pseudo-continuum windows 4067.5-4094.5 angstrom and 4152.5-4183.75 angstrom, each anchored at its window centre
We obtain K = 2.3 angstrom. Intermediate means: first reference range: 14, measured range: 13.3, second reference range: 14.6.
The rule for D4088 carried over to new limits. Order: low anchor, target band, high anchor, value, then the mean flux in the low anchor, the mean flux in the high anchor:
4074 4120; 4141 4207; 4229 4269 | -4.6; 11.9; 14.6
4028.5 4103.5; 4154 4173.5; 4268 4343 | -2.5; 13.9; 12.7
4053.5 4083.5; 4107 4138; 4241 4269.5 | 5.5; 14.8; 14.6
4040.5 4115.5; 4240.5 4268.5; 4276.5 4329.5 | -3.3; 13.1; 13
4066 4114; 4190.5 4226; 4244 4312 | -2.9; 12.3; 13.9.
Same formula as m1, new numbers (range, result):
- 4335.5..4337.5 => 11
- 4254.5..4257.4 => 15.2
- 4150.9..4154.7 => 14.2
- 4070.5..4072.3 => 14.4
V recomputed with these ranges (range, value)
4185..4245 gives 13.32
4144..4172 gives 12.65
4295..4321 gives 12.07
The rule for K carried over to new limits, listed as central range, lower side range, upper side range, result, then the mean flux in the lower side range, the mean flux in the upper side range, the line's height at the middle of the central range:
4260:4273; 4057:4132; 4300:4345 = -2.8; 12.7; 11.9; 12.1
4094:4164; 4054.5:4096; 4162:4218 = 8.1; 14.3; 14.1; 14.2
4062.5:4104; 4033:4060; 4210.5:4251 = 5.3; 15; 14.5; 14.9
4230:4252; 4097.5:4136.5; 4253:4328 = -2.4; 11.3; 13.6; 12.9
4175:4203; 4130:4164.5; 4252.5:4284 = 1.3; 14.3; 14.5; 14.4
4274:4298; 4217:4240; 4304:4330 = -0.9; 14.5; 12.6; 13.3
